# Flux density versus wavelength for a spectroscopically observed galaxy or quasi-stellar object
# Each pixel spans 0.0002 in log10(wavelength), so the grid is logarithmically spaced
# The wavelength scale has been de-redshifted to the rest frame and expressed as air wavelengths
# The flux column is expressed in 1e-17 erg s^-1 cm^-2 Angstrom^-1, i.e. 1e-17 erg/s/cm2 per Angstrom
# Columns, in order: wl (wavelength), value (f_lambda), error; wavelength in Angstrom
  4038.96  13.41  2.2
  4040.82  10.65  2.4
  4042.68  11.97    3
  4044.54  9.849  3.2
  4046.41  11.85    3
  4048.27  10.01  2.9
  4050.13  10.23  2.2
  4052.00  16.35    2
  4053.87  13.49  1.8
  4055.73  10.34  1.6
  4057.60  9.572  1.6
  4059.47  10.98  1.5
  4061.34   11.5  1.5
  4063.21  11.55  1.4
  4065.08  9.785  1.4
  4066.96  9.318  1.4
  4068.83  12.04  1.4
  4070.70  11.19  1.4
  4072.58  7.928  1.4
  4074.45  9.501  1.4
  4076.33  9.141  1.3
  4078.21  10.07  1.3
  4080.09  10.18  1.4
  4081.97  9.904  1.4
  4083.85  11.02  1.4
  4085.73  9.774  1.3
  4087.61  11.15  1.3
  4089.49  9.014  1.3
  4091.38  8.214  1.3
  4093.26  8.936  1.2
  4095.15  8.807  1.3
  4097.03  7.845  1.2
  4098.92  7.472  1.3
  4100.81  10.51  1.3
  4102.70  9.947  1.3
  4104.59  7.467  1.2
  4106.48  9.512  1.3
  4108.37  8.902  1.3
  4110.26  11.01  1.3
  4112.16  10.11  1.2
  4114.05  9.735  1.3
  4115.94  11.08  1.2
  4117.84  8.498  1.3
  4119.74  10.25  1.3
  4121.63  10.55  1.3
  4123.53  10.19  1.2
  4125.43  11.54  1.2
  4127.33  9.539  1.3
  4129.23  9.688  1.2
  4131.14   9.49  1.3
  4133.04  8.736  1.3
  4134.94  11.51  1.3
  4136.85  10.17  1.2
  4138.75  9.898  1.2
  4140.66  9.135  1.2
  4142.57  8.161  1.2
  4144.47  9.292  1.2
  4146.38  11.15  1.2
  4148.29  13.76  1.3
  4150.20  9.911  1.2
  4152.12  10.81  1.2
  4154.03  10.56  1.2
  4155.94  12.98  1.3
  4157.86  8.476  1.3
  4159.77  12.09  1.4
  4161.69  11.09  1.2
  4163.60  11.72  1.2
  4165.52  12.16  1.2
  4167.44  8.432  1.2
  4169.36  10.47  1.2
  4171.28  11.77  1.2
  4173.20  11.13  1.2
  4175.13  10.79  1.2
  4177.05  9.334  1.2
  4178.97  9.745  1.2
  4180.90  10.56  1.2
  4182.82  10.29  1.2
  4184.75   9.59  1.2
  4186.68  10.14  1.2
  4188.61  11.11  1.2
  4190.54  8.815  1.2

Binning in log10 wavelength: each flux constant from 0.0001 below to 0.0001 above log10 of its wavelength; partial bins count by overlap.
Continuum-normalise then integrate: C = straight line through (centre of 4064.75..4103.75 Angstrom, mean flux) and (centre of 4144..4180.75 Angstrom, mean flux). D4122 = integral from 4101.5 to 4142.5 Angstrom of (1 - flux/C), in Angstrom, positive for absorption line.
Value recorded 1.5 Angstrom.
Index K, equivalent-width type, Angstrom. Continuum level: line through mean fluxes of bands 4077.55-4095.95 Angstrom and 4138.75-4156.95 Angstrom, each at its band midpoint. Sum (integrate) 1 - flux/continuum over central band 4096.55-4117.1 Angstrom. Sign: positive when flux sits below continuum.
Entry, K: 1.1 Angstrom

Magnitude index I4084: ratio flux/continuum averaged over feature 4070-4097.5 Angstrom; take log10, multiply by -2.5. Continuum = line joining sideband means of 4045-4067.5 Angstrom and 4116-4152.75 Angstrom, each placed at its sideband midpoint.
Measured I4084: 0.14 mag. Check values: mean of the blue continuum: 11.2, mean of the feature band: 9.52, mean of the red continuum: 10.1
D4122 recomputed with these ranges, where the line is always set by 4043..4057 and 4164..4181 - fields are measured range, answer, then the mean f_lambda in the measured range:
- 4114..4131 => 1.4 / 10.1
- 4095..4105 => 2.2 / 8.73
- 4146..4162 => -0.8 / 11.2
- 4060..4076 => 1.7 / 10.3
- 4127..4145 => 2.2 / 9.57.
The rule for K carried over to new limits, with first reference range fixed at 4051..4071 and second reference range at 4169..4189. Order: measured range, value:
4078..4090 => 1.1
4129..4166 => 0.6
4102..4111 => 1.4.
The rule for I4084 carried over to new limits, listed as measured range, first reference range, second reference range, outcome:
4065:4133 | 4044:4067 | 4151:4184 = 0.14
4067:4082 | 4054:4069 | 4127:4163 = 0.07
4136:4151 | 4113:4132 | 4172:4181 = 0.00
